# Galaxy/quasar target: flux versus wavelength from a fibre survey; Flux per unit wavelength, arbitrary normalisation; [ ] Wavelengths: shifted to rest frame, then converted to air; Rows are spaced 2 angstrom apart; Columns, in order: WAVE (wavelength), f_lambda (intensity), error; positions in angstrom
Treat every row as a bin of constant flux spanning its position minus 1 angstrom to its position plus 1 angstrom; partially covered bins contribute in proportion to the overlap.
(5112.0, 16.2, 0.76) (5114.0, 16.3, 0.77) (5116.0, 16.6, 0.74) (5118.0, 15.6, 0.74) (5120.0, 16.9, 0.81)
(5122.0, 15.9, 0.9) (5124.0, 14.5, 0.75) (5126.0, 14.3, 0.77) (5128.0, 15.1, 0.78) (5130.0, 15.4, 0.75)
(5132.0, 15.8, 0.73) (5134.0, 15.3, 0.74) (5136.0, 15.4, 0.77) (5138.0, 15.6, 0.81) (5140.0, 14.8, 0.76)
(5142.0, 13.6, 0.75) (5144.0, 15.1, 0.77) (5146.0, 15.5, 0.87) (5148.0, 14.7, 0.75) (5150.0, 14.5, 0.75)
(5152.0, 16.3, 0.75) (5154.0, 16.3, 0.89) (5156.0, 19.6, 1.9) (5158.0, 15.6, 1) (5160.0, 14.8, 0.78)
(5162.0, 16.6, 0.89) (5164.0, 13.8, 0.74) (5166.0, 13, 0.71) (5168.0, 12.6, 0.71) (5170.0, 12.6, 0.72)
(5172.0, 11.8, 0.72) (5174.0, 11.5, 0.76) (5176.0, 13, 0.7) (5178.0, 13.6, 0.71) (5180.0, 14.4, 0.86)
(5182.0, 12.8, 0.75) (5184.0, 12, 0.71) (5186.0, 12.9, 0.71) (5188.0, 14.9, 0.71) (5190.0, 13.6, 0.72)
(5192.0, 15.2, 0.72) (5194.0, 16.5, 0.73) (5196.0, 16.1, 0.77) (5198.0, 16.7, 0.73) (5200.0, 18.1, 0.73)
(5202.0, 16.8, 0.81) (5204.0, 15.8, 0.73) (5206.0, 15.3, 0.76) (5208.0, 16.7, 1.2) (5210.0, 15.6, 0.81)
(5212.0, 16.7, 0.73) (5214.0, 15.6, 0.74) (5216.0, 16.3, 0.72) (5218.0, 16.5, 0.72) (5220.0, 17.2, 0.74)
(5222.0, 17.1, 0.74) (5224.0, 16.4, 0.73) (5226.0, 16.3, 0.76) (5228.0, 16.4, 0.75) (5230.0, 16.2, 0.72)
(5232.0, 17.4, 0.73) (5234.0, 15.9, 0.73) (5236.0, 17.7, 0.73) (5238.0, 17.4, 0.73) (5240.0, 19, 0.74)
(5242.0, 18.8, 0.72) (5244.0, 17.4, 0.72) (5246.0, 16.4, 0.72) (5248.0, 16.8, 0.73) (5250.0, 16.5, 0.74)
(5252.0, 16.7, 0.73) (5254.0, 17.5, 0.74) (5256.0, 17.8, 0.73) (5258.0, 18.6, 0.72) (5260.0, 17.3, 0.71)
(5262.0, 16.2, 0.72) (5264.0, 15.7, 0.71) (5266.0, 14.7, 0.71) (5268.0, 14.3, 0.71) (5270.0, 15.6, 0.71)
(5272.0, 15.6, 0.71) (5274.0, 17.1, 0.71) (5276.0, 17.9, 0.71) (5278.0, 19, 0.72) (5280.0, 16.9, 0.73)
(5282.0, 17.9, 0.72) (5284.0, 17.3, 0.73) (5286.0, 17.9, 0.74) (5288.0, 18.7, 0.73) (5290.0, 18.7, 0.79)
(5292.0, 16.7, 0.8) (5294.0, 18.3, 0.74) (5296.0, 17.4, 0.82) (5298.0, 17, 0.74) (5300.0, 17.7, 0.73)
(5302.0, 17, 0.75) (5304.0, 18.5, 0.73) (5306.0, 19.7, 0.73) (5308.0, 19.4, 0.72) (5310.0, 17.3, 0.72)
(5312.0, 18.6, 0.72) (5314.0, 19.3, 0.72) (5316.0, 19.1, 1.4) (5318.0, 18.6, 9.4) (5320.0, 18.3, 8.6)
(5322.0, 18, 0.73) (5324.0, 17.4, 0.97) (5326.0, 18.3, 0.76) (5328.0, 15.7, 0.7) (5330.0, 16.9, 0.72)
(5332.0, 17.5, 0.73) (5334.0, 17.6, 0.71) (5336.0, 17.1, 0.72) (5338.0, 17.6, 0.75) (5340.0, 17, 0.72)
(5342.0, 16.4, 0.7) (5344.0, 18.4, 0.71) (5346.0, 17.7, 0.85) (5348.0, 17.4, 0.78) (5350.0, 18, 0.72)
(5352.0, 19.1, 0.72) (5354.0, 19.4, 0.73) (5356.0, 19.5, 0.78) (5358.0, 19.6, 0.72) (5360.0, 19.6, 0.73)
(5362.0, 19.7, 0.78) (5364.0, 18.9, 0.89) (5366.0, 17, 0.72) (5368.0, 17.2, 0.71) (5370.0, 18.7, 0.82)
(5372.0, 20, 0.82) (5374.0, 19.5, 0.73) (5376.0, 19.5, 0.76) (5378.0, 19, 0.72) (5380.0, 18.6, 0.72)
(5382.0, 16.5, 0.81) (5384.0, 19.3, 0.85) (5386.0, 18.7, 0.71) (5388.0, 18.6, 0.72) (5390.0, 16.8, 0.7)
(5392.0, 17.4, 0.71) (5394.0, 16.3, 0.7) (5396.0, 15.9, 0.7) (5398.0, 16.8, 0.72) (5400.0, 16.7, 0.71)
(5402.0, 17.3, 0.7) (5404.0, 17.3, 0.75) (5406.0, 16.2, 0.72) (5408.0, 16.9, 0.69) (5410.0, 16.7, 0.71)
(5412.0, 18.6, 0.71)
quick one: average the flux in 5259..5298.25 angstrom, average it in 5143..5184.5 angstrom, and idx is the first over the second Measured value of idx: 1.19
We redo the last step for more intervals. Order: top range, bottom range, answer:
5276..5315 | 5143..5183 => 1.25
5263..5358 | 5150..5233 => 1.16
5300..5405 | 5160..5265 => 1.15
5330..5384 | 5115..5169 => 1.20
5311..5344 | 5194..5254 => 1.06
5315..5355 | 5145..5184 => 1.24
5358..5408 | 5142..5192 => 1.26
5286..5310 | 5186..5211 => 1.14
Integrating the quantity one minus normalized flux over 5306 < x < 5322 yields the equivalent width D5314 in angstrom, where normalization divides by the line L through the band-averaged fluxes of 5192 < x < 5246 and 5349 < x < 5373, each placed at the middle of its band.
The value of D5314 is -0.4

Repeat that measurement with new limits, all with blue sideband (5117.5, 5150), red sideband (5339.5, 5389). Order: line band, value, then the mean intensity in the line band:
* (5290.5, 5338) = -0.2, 17.9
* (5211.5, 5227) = -0.1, 16.5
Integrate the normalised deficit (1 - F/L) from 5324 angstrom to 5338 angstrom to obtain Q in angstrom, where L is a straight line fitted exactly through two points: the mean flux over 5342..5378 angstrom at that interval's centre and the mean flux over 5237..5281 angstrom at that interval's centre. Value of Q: 0.76 angstrom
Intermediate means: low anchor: 17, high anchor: 18.7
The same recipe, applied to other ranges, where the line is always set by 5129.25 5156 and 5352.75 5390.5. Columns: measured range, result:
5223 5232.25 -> 0.1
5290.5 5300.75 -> 0.1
